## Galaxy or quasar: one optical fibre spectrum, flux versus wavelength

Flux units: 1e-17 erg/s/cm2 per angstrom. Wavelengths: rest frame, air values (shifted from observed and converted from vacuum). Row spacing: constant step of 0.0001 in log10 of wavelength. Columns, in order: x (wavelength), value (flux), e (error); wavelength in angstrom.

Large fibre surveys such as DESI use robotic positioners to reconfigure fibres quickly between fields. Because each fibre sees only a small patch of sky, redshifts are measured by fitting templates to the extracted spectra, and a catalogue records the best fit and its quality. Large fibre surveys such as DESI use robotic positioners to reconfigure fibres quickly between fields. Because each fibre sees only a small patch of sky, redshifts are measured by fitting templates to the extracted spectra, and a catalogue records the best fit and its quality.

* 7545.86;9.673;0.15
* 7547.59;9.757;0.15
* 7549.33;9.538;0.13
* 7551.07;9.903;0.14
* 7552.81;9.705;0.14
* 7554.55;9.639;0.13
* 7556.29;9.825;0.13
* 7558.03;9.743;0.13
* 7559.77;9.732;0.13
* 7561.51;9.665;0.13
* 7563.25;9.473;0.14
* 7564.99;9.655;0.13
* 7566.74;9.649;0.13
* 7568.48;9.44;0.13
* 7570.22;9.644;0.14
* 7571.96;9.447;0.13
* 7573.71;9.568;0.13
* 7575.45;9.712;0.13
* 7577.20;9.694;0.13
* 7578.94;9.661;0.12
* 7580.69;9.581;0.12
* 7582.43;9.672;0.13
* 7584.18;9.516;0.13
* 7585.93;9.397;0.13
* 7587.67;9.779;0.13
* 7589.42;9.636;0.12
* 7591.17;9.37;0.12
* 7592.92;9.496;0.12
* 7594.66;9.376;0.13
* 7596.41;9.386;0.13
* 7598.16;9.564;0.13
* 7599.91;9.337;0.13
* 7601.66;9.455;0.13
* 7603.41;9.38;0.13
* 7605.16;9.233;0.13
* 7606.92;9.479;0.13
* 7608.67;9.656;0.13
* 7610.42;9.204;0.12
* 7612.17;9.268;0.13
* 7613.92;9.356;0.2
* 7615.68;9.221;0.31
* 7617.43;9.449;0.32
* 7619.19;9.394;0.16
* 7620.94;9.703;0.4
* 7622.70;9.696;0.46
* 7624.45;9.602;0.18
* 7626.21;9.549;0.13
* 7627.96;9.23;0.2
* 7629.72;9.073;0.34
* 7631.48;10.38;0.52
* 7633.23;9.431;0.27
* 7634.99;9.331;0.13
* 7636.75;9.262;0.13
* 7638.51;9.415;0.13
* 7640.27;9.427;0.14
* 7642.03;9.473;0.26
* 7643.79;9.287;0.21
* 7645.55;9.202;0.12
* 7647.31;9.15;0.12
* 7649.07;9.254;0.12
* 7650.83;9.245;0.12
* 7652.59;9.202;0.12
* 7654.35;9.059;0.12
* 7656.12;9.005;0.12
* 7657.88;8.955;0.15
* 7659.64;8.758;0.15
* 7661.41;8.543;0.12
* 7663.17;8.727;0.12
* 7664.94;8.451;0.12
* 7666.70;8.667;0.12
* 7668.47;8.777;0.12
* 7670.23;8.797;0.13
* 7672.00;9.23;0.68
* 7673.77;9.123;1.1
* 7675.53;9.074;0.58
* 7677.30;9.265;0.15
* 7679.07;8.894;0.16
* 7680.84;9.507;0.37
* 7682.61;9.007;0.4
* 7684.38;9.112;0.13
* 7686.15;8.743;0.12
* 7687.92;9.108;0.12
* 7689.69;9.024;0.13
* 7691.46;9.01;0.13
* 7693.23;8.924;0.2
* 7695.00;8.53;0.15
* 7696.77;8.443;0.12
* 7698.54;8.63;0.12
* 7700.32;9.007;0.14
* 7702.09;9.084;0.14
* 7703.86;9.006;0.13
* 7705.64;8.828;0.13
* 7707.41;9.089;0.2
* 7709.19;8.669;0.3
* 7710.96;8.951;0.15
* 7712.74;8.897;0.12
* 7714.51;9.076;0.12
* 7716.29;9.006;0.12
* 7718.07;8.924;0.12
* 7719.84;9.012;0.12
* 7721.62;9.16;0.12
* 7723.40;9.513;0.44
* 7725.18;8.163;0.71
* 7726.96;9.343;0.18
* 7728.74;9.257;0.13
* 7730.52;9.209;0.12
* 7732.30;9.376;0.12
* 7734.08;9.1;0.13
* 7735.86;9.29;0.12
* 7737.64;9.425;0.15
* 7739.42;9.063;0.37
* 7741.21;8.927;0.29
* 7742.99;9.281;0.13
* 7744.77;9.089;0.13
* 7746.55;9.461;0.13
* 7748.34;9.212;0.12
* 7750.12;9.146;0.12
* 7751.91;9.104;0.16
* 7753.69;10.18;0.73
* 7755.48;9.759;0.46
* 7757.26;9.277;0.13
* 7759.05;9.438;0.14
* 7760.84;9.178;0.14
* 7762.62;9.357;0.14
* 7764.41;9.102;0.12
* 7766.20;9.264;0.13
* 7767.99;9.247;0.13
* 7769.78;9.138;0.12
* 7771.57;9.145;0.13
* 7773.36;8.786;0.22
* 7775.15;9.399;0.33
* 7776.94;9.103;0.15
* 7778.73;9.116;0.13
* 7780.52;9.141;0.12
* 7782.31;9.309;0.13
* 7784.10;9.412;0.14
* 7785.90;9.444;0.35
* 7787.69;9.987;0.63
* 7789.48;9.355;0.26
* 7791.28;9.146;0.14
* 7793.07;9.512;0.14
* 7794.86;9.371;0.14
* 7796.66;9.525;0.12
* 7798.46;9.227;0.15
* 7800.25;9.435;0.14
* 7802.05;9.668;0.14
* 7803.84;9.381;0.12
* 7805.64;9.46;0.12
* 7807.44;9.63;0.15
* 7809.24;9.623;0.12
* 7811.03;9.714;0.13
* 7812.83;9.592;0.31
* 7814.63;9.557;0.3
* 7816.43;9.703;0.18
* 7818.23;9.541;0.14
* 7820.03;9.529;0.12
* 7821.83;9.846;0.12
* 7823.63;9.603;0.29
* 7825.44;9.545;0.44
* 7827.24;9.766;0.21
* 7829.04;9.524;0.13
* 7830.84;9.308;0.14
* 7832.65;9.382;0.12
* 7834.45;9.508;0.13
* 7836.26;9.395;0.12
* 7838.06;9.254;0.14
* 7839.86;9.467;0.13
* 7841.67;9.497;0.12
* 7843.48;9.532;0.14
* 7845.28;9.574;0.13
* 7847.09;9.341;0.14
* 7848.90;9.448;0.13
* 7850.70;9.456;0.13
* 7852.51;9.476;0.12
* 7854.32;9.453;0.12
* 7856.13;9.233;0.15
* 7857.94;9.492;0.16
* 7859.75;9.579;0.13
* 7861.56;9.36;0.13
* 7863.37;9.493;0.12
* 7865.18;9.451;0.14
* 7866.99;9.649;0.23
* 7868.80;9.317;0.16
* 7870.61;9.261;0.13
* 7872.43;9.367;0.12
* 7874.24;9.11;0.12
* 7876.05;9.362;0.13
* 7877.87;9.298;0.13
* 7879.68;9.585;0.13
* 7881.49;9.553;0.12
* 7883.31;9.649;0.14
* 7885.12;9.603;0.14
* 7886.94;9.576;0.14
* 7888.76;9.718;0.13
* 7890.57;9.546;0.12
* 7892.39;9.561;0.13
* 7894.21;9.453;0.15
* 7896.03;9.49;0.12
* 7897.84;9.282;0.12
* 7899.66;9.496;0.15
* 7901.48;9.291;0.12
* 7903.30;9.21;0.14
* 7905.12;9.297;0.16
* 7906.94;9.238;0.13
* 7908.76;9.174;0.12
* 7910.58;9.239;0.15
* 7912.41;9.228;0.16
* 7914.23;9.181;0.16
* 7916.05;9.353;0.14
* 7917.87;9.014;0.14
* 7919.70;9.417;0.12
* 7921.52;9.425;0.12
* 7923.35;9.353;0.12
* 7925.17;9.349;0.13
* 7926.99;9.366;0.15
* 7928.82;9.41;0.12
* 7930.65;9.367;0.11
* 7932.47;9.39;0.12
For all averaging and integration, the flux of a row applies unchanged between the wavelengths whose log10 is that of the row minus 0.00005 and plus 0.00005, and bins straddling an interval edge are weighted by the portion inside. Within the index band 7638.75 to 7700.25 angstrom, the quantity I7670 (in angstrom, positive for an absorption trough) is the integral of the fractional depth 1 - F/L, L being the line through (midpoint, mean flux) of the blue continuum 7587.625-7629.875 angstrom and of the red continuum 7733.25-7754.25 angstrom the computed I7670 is 2.4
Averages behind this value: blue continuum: 9.43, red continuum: 9.26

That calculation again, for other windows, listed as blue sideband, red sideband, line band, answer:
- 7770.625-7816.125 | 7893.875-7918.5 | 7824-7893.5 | -1.0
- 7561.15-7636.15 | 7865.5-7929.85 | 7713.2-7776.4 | 1.6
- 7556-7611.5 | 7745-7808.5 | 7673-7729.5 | 2.7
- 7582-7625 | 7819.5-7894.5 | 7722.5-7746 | 0.8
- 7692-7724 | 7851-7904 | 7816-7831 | -0.5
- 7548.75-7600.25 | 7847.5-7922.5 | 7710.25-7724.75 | 0.7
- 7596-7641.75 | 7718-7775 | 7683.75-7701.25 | 0.9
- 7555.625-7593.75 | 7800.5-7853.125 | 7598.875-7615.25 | 0.4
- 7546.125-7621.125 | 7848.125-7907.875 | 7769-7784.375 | 0.5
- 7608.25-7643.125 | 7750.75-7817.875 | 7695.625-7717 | 1.2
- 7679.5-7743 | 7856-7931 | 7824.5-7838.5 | -0.3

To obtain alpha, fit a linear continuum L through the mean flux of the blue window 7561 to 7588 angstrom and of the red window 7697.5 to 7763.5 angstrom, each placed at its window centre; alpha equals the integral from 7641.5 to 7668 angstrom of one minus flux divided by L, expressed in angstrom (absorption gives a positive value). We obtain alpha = 1.1 angstrom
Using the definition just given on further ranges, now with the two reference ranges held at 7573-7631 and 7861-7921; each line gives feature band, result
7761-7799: 0.55 angstrom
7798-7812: -0.16 angstrom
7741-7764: 0.21 angstrom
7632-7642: 0.06 angstrom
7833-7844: -0.04 angstrom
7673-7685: 0.40 angstrom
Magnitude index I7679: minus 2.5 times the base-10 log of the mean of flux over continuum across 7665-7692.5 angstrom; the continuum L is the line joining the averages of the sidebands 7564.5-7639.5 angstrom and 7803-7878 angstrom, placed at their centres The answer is 0.057 mag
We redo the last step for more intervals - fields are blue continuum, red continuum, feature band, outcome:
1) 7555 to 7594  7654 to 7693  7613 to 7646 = -0.024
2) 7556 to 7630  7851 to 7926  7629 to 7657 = 0.019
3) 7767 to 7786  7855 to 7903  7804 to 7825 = -0.036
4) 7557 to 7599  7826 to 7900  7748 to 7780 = 0.026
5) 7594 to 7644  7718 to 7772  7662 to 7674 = 0.067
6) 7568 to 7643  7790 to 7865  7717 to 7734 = 0.045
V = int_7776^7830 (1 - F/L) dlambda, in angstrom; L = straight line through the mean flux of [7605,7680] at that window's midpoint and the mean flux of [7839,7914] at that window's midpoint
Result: -0.8 angstrom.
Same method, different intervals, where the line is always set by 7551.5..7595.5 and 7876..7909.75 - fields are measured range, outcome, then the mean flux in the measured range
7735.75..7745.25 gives 0.3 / 9.18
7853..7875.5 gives 0.1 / 9.4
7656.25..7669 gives 1.1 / 8.71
